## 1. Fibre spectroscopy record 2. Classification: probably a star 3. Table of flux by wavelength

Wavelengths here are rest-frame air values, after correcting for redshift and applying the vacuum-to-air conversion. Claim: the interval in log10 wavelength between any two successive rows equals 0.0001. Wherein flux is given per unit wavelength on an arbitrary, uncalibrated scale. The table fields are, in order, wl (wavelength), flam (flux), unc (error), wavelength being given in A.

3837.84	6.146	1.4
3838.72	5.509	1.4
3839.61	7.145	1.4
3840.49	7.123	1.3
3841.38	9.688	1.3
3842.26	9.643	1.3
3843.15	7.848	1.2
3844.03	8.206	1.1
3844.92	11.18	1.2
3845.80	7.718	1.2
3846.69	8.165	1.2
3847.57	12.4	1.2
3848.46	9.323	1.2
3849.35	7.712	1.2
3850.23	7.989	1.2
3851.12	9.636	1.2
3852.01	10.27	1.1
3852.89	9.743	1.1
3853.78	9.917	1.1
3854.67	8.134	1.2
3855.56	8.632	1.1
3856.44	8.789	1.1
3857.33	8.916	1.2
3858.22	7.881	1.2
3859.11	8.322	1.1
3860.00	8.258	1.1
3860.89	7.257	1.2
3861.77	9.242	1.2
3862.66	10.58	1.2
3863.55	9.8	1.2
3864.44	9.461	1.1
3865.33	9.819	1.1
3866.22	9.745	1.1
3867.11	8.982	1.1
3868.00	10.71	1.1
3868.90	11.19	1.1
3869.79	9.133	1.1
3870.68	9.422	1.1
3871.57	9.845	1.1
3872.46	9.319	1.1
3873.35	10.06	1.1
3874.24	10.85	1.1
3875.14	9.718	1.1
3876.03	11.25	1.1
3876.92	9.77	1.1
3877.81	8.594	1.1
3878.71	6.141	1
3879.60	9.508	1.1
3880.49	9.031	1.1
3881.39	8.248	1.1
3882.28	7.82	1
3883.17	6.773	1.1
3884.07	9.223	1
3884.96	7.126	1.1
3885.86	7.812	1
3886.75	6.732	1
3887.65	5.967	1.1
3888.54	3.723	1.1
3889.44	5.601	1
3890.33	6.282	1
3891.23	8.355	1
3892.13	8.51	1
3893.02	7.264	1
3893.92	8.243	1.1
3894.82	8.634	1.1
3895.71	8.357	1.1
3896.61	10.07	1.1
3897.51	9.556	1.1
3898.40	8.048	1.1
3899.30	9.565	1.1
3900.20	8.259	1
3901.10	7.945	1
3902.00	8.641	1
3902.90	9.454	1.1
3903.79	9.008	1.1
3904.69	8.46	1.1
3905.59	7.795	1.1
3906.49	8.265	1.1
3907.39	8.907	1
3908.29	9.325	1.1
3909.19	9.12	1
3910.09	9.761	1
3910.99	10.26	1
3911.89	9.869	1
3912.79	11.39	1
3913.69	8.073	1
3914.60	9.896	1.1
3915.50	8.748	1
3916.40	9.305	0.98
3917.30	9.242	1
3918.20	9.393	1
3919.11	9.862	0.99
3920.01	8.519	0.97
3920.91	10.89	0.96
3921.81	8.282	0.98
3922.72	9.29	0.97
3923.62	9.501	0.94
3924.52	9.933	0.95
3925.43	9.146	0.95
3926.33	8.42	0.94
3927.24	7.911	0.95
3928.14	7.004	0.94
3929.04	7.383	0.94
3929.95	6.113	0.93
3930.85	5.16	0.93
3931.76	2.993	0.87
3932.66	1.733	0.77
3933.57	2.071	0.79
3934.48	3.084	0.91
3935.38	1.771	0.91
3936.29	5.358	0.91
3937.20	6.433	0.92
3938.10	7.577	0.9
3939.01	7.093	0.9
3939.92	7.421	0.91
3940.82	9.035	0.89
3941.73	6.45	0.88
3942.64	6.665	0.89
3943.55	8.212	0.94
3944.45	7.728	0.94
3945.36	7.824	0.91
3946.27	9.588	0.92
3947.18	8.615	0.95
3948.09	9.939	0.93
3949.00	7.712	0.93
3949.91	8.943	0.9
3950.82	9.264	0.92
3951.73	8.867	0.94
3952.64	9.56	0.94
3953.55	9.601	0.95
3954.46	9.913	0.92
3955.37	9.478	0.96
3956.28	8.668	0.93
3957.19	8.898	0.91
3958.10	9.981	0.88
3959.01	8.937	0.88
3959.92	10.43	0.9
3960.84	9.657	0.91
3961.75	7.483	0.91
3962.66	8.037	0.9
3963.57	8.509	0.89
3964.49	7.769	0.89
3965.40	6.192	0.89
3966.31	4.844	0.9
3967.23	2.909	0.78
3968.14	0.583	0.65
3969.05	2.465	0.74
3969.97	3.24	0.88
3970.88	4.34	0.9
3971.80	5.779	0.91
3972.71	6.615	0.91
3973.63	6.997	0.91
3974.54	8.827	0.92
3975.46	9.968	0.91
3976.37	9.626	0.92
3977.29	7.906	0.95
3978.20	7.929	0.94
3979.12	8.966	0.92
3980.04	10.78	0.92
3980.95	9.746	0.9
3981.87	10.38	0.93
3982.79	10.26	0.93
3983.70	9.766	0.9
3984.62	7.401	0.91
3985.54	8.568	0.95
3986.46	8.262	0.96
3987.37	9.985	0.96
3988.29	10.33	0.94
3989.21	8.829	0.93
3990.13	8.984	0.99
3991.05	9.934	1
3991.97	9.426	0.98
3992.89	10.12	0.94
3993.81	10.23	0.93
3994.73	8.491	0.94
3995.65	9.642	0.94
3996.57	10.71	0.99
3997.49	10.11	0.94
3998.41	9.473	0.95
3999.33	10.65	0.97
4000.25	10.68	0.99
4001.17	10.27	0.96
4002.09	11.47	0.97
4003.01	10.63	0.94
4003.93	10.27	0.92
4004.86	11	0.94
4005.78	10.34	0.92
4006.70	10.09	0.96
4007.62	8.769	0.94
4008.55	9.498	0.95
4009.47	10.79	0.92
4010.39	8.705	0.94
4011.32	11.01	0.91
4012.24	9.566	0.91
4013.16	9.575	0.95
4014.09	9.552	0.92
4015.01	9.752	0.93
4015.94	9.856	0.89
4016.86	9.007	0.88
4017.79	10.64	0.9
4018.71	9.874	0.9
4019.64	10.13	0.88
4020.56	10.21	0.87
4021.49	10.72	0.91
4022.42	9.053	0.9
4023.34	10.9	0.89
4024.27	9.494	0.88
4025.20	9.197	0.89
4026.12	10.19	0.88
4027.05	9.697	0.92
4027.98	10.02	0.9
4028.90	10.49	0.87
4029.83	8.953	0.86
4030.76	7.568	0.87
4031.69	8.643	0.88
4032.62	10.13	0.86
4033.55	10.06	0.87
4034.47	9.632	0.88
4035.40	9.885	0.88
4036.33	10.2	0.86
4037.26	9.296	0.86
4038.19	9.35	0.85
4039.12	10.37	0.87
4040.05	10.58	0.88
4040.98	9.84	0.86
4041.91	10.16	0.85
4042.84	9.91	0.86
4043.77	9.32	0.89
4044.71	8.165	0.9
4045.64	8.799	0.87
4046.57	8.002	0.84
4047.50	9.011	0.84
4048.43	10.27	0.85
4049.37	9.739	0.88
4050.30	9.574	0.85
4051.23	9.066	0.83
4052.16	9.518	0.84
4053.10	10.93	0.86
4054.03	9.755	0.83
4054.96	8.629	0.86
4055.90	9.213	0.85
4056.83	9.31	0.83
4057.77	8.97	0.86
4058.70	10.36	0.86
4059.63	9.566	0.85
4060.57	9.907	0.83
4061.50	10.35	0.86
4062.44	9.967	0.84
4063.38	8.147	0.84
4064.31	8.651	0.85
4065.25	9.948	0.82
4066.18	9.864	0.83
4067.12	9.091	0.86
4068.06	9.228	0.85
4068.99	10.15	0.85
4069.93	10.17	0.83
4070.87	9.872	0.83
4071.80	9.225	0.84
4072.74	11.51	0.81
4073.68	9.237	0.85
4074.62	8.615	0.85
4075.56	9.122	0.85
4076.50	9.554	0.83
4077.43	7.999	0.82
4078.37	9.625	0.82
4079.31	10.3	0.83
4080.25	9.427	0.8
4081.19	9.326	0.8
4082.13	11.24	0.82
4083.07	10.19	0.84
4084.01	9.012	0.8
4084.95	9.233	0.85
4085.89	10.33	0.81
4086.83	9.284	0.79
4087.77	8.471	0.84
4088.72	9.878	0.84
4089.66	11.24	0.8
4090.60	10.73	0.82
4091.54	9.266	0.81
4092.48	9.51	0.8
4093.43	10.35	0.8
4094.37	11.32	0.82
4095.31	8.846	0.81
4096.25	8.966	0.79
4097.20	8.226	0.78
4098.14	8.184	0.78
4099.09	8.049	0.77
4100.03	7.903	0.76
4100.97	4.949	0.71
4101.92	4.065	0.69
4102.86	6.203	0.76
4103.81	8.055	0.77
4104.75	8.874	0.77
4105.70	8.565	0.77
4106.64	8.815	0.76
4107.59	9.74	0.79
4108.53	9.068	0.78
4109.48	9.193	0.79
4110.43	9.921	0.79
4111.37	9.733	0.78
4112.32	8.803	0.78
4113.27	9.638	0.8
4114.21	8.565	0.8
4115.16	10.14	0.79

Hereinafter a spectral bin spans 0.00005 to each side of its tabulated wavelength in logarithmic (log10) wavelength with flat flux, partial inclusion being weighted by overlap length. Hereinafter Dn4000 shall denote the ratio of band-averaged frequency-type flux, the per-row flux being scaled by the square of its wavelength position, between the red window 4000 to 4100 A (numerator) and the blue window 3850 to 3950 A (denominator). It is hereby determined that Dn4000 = 1.3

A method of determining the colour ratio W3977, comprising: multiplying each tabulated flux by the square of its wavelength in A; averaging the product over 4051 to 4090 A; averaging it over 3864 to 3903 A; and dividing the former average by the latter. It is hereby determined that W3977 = 1.23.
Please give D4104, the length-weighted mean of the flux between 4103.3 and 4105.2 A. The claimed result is 8.42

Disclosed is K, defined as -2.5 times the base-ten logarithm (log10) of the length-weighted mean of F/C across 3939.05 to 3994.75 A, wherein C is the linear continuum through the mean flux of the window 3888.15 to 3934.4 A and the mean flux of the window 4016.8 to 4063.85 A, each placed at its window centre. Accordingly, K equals 0.07 mag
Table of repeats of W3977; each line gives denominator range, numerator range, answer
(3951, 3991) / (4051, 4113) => 1.21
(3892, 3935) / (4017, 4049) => 1.24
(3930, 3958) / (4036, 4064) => 1.39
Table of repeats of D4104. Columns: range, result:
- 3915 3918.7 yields 9.19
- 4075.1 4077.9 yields 8.91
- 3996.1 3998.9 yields 10.1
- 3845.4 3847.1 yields 7.92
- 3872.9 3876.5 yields 10.5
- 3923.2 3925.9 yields 9.52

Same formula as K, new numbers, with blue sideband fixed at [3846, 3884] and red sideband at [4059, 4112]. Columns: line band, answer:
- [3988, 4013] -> -0.09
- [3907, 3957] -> 0.15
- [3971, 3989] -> 0.05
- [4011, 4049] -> -0.05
